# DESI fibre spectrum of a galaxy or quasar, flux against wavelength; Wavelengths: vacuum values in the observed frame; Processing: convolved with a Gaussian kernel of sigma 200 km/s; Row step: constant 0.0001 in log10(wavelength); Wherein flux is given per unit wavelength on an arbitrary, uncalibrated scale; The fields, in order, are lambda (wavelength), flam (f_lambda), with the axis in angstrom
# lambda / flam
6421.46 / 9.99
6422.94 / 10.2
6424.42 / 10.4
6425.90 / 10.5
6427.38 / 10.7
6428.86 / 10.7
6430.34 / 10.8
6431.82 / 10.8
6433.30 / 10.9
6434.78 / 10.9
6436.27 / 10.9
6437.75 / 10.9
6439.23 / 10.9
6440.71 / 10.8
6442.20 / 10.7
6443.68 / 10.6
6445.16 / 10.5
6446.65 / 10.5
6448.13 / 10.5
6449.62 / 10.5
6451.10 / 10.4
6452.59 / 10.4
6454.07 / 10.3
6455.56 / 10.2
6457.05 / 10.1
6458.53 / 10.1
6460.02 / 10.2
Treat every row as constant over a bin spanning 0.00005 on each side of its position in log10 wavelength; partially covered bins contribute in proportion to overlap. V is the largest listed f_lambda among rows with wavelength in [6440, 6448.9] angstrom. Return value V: 10.8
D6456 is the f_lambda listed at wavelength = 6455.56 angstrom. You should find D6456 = 10.2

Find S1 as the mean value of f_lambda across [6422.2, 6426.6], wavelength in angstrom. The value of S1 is 10.4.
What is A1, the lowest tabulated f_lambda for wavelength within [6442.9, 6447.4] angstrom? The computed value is 10.5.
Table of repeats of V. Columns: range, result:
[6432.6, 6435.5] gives 10.9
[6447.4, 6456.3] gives 10.5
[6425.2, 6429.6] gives 10.7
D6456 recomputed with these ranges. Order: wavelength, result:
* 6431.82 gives 10.8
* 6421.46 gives 9.99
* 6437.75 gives 10.9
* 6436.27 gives 10.9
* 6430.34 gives 10.8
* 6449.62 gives 10.5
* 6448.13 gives 10.5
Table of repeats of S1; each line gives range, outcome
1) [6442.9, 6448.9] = 10.5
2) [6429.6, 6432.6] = 10.8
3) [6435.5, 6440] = 10.9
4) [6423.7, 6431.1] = 10.6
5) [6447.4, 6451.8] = 10.5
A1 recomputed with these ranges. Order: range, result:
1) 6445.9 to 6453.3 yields 10.4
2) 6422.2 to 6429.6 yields 10.2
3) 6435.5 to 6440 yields 10.9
